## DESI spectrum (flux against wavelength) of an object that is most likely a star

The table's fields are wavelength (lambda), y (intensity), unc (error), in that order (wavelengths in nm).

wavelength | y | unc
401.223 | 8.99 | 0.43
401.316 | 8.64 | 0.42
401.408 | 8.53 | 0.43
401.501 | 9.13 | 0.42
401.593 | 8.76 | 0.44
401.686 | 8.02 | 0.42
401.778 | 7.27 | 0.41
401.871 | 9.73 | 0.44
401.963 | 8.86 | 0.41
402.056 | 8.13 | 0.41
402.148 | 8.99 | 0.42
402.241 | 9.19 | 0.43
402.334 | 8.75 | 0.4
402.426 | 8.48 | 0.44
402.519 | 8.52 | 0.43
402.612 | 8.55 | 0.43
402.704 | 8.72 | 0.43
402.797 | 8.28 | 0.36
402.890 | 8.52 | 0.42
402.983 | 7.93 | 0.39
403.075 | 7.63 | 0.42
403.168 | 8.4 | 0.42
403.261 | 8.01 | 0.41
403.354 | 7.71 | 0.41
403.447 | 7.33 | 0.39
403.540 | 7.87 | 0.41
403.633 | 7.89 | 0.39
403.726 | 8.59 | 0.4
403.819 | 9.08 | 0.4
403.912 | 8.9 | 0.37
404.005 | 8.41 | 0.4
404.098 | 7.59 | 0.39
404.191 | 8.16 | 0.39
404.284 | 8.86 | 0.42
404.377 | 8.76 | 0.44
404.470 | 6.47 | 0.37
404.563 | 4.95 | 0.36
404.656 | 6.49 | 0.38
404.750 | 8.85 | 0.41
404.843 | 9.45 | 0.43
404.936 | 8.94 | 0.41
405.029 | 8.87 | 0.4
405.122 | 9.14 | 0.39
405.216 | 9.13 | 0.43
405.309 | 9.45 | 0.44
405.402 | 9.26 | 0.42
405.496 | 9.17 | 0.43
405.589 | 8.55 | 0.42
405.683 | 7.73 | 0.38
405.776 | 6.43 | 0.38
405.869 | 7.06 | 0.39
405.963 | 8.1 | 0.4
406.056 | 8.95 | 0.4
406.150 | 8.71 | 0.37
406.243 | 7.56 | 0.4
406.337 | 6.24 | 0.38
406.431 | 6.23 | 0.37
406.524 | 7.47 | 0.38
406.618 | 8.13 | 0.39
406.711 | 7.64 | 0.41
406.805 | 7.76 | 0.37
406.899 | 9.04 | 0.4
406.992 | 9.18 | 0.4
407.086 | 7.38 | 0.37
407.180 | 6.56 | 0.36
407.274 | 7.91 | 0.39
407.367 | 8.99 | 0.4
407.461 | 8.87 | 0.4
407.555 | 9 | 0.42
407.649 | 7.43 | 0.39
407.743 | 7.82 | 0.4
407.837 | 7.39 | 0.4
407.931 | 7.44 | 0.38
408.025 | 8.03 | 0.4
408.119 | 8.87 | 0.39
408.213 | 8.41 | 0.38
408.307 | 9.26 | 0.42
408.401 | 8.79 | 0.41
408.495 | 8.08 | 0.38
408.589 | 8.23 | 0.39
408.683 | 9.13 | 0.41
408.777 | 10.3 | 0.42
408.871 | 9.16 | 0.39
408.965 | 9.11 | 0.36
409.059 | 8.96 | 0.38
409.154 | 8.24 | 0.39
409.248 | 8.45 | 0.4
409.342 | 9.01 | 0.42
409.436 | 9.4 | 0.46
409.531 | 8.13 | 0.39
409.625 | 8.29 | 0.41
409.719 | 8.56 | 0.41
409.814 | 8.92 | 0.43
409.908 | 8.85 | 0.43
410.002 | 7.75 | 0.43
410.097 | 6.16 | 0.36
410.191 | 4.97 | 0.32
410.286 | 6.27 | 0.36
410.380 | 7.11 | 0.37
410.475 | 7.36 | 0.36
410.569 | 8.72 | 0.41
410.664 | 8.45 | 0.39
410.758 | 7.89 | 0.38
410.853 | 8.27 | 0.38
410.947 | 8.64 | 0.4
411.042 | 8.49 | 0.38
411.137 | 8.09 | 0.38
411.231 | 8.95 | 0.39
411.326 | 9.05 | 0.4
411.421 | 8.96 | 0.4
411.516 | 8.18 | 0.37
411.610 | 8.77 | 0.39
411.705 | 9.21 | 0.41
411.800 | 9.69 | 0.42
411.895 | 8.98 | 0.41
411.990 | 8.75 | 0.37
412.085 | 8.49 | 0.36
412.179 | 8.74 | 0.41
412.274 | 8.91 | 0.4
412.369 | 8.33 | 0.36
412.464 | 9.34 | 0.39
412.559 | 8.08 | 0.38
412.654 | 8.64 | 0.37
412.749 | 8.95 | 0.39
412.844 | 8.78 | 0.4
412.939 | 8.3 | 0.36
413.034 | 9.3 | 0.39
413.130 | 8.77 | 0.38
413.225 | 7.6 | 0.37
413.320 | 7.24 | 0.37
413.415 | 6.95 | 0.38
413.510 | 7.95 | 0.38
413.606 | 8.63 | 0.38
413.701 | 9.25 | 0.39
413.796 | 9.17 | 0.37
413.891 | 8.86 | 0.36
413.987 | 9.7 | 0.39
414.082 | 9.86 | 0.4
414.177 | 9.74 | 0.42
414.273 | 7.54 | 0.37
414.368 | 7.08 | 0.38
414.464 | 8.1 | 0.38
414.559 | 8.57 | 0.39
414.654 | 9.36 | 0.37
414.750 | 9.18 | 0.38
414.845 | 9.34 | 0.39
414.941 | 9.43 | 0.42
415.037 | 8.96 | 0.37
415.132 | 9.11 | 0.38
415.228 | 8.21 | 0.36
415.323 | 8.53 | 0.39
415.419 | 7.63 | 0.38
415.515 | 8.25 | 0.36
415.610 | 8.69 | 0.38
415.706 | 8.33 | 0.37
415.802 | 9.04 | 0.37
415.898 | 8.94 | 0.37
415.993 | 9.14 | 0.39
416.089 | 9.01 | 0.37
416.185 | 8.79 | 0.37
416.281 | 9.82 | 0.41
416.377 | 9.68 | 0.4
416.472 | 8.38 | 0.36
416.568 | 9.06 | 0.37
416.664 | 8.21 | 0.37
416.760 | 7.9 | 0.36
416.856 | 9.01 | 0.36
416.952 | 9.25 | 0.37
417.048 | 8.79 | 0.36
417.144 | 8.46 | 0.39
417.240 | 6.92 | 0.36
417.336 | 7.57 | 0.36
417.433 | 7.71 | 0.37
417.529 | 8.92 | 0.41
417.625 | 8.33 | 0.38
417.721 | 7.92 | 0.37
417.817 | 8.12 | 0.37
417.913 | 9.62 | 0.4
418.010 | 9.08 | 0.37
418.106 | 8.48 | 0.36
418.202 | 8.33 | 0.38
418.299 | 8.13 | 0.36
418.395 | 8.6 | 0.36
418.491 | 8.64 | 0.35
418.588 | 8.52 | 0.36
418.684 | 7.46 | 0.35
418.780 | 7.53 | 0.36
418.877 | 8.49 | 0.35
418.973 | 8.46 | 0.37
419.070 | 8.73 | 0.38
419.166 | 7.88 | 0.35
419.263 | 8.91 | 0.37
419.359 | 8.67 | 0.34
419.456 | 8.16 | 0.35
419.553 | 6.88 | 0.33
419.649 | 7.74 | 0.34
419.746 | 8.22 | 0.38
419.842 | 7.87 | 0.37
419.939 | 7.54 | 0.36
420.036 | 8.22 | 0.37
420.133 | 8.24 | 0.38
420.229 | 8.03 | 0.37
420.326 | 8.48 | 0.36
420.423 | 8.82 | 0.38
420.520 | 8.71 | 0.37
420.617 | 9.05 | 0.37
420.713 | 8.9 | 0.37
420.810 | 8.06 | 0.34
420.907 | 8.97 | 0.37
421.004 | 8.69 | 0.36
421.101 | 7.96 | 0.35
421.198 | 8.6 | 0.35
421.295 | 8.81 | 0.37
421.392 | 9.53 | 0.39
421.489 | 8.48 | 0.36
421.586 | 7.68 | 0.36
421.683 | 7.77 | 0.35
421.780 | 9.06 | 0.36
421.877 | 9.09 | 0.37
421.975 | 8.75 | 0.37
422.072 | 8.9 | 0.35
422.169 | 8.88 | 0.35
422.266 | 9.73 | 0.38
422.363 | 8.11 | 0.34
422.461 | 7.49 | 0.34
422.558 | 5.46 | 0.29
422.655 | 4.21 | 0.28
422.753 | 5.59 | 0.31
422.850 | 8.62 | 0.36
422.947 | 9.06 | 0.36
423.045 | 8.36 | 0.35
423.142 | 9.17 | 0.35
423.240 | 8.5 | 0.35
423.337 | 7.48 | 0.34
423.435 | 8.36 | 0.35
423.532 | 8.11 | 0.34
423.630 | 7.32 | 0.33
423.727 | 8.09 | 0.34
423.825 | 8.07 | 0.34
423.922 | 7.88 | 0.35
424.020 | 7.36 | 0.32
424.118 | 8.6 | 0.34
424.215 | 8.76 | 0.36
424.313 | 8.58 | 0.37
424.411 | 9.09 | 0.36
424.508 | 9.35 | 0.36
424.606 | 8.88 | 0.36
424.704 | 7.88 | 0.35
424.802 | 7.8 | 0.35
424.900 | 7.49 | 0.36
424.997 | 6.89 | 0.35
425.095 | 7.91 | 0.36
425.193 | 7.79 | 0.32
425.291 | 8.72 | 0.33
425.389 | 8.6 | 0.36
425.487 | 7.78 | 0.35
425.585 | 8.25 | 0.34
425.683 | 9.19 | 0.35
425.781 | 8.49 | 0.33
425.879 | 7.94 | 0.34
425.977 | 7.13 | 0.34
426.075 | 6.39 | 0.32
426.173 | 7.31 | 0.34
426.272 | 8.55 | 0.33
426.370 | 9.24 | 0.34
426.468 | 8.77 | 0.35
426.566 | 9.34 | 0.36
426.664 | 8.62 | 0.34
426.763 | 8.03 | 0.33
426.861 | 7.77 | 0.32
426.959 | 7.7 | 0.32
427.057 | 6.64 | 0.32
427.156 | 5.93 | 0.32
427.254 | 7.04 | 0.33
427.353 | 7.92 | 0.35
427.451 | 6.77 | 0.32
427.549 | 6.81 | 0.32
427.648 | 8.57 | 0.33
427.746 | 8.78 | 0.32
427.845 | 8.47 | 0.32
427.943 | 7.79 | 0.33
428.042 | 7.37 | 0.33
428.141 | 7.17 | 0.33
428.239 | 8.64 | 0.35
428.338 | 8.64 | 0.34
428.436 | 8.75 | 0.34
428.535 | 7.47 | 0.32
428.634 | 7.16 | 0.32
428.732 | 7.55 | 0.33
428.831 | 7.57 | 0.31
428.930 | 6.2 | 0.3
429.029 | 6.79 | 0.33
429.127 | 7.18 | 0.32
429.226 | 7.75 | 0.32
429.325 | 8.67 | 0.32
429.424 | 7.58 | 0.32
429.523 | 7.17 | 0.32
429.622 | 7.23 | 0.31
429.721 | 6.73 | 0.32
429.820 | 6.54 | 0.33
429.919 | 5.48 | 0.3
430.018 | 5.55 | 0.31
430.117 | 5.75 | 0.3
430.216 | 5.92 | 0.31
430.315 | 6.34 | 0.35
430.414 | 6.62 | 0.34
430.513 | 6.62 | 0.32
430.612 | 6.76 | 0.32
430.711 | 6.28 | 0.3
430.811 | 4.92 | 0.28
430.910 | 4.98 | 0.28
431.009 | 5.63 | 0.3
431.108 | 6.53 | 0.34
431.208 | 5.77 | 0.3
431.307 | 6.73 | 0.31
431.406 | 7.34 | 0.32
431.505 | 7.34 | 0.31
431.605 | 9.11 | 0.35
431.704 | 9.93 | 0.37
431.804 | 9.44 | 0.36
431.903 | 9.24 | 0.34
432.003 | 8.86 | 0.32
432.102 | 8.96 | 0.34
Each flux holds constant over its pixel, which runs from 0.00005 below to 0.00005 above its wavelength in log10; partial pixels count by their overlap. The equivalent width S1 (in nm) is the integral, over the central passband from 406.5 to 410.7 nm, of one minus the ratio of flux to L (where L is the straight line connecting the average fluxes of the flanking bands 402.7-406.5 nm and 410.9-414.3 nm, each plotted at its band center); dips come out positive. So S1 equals 0.10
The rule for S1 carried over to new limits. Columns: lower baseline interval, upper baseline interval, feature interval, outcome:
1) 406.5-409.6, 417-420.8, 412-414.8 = -0.08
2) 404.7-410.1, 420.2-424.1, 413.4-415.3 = -0.11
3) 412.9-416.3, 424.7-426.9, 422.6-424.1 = 0.08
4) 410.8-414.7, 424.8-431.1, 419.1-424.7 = -0.25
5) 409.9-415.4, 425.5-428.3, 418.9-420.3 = 0.01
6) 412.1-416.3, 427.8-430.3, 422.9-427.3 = -0.28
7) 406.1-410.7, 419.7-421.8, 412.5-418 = -0.21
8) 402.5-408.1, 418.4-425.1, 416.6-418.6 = -0.06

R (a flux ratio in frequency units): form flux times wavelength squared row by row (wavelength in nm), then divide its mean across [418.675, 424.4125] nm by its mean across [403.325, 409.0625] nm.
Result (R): 1.08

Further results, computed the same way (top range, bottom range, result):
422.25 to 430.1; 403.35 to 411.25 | 1.04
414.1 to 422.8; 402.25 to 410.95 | 1.09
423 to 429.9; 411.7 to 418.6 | 0.96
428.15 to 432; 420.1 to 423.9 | 0.90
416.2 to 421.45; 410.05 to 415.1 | 1.03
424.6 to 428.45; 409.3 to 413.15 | 1.02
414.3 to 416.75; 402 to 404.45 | 1.11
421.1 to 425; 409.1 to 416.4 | 1.00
